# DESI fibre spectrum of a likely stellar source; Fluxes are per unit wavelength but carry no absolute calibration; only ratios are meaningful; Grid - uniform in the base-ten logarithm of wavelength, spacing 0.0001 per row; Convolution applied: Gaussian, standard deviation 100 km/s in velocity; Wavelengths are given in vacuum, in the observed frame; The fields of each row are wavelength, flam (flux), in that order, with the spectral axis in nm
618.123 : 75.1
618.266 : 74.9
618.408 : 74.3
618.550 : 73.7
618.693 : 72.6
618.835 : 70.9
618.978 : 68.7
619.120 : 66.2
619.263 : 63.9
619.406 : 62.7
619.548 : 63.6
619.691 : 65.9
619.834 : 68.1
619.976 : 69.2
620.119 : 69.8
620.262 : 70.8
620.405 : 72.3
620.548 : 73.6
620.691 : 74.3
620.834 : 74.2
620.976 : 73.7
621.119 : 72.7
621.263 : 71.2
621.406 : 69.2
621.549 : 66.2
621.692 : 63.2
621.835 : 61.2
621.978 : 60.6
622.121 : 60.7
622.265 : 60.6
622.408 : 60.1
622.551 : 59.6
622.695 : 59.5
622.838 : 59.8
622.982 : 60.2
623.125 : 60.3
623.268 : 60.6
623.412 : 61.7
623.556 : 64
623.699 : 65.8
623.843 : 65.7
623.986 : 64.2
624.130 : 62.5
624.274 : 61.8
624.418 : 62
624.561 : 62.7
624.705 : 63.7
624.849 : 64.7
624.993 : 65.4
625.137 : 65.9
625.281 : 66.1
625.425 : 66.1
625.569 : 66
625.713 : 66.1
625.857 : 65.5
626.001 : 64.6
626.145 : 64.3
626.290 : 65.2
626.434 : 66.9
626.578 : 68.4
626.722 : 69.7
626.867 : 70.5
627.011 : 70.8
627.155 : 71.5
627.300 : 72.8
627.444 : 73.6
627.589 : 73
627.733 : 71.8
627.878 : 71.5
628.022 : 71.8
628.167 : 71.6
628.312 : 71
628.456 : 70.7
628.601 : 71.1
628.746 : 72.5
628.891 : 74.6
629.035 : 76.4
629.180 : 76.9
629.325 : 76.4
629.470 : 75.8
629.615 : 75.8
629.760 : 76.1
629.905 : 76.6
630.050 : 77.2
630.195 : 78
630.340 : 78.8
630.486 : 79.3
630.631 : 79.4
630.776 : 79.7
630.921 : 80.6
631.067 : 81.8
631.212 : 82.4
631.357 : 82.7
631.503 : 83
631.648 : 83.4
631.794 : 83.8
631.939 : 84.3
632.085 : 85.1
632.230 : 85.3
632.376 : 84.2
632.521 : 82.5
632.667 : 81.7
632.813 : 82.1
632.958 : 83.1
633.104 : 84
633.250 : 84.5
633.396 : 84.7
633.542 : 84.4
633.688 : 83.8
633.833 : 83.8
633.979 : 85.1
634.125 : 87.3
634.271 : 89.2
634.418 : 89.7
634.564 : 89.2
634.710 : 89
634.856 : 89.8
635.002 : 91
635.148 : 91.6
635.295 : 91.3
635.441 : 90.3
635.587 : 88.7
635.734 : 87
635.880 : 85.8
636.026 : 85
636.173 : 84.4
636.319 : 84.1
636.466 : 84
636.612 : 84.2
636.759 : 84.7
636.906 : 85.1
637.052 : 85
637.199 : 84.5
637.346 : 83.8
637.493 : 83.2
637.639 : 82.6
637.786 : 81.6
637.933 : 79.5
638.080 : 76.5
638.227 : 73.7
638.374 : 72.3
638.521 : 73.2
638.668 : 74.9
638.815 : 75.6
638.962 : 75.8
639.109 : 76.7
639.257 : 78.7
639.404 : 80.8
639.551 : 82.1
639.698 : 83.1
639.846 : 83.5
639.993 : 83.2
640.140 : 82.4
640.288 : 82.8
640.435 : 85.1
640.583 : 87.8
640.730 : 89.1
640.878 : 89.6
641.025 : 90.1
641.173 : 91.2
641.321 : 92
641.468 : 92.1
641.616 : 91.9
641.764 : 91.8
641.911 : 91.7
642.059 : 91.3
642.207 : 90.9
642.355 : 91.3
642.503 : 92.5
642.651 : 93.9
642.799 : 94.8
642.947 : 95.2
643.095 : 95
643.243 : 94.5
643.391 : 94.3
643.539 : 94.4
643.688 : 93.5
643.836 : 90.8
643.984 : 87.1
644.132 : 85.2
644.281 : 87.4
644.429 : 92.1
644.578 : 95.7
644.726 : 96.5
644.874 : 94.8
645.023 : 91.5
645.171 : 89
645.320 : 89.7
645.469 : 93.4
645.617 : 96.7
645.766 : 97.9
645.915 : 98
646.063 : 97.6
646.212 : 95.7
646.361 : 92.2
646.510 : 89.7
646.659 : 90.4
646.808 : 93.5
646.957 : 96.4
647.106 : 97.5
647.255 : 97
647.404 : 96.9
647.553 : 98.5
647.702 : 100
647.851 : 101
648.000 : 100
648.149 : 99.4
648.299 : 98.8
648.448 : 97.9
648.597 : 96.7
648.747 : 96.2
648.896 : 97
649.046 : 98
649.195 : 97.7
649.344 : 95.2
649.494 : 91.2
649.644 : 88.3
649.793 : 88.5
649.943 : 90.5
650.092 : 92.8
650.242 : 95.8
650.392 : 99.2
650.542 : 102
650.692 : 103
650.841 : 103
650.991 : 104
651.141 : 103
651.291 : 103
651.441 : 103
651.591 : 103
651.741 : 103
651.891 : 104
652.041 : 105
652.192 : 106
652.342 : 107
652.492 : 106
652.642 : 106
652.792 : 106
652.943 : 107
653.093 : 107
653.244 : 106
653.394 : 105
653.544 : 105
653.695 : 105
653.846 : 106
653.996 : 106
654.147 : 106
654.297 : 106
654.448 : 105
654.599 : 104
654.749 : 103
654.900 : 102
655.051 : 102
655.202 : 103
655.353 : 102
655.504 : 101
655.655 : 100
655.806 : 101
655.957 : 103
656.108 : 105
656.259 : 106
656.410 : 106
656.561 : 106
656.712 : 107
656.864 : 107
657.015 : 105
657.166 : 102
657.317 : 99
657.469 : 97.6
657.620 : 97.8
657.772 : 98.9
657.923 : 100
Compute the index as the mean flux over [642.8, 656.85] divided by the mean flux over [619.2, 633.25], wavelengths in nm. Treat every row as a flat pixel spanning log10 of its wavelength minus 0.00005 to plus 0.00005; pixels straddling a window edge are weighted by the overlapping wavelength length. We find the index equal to 1.4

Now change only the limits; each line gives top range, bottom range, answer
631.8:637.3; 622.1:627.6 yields 1.32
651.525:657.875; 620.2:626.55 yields 1.60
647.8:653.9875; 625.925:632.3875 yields 1.34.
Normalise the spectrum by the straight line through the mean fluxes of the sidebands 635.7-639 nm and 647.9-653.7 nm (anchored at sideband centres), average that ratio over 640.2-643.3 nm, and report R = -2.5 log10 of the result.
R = -0.04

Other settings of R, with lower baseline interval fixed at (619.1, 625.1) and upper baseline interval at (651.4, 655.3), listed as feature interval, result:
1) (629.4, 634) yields -0.058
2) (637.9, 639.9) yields 0.120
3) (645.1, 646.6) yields 0.016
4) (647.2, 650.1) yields 0.030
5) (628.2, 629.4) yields 0.001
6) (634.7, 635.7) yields -0.106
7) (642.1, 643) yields -0.021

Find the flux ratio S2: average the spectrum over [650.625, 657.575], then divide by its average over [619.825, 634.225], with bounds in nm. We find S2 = 1.4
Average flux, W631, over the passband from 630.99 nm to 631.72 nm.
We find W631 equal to 82.6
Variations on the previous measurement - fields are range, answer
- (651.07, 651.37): 103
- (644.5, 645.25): 93.5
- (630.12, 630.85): 79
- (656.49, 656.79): 106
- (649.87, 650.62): 96.1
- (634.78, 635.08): 90.6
